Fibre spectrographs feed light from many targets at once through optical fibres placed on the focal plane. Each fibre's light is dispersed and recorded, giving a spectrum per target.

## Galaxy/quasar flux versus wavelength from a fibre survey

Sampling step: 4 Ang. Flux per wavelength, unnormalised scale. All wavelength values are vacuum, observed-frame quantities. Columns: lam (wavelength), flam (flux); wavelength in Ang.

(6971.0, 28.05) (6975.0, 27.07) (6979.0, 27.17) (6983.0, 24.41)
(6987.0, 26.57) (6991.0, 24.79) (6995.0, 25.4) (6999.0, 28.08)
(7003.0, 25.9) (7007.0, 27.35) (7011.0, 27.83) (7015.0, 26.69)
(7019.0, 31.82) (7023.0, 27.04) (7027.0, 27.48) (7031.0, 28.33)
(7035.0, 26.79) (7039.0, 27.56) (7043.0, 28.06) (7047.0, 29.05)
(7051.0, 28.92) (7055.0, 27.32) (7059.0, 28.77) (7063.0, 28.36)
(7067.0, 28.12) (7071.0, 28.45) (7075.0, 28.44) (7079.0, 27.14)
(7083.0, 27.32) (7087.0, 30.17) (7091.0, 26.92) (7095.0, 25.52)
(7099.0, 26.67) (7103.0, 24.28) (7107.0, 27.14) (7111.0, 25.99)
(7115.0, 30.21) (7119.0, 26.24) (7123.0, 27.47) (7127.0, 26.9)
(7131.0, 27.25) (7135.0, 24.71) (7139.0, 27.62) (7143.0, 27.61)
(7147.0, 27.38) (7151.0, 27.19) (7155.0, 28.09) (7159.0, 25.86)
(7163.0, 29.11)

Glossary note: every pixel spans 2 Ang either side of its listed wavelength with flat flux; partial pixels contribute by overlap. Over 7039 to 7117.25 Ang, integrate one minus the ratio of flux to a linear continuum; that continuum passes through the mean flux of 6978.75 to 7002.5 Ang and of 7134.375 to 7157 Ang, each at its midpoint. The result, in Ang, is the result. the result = -3.02 Ang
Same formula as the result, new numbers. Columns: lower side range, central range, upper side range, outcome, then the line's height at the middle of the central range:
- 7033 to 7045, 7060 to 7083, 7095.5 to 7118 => -0.80 Ang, 27.1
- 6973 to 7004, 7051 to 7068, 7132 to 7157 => -1.04 Ang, 26.6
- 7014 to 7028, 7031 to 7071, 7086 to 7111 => -0.62 Ang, 27.7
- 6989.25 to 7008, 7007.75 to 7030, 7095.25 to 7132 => -1.49 Ang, 26.4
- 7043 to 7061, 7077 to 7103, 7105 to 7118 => 0.83 Ang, 28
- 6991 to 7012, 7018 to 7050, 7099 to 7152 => -1.73 Ang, 26.7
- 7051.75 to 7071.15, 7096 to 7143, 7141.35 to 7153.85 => 1.55 Ang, 27.7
